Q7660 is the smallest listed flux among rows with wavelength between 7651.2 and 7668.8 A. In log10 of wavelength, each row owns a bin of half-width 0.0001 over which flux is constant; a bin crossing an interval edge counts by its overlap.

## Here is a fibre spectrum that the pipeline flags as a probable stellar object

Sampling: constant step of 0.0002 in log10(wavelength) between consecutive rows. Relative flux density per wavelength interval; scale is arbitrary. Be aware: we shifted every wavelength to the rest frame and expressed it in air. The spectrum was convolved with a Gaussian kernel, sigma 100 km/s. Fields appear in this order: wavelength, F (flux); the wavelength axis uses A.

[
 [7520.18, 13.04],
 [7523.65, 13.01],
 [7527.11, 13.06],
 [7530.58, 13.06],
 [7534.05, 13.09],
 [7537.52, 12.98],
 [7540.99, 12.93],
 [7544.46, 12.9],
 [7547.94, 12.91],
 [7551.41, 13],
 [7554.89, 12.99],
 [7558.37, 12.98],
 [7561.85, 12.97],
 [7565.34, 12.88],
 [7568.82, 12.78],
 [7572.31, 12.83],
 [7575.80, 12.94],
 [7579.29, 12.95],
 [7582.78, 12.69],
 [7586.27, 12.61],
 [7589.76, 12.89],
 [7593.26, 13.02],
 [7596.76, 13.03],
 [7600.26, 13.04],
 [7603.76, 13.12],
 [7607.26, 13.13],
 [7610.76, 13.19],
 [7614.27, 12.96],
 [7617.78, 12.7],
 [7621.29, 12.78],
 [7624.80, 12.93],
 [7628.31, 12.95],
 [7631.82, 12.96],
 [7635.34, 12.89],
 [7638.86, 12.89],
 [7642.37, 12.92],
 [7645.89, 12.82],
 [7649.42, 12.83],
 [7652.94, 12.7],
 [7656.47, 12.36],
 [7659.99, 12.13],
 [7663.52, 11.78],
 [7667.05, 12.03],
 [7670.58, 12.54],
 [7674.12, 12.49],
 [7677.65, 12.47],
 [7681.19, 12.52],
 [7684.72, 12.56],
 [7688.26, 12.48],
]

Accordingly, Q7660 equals 11.78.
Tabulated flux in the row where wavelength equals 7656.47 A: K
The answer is 12.36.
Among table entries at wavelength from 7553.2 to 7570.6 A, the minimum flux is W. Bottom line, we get 12.78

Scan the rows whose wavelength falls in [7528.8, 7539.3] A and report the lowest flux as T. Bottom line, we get 12.98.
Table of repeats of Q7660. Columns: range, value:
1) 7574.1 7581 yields 12.94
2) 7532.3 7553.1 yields 12.9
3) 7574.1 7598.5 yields 12.61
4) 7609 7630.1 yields 12.7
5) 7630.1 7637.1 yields 12.89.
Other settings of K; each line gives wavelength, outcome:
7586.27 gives 12.61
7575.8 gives 12.94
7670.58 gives 12.54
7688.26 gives 12.48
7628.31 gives 12.95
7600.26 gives 13.04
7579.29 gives 12.95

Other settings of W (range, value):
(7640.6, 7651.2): 12.82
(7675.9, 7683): 12.47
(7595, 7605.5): 13.03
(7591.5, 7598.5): 13.02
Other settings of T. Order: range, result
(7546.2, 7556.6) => 12.91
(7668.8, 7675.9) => 12.49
